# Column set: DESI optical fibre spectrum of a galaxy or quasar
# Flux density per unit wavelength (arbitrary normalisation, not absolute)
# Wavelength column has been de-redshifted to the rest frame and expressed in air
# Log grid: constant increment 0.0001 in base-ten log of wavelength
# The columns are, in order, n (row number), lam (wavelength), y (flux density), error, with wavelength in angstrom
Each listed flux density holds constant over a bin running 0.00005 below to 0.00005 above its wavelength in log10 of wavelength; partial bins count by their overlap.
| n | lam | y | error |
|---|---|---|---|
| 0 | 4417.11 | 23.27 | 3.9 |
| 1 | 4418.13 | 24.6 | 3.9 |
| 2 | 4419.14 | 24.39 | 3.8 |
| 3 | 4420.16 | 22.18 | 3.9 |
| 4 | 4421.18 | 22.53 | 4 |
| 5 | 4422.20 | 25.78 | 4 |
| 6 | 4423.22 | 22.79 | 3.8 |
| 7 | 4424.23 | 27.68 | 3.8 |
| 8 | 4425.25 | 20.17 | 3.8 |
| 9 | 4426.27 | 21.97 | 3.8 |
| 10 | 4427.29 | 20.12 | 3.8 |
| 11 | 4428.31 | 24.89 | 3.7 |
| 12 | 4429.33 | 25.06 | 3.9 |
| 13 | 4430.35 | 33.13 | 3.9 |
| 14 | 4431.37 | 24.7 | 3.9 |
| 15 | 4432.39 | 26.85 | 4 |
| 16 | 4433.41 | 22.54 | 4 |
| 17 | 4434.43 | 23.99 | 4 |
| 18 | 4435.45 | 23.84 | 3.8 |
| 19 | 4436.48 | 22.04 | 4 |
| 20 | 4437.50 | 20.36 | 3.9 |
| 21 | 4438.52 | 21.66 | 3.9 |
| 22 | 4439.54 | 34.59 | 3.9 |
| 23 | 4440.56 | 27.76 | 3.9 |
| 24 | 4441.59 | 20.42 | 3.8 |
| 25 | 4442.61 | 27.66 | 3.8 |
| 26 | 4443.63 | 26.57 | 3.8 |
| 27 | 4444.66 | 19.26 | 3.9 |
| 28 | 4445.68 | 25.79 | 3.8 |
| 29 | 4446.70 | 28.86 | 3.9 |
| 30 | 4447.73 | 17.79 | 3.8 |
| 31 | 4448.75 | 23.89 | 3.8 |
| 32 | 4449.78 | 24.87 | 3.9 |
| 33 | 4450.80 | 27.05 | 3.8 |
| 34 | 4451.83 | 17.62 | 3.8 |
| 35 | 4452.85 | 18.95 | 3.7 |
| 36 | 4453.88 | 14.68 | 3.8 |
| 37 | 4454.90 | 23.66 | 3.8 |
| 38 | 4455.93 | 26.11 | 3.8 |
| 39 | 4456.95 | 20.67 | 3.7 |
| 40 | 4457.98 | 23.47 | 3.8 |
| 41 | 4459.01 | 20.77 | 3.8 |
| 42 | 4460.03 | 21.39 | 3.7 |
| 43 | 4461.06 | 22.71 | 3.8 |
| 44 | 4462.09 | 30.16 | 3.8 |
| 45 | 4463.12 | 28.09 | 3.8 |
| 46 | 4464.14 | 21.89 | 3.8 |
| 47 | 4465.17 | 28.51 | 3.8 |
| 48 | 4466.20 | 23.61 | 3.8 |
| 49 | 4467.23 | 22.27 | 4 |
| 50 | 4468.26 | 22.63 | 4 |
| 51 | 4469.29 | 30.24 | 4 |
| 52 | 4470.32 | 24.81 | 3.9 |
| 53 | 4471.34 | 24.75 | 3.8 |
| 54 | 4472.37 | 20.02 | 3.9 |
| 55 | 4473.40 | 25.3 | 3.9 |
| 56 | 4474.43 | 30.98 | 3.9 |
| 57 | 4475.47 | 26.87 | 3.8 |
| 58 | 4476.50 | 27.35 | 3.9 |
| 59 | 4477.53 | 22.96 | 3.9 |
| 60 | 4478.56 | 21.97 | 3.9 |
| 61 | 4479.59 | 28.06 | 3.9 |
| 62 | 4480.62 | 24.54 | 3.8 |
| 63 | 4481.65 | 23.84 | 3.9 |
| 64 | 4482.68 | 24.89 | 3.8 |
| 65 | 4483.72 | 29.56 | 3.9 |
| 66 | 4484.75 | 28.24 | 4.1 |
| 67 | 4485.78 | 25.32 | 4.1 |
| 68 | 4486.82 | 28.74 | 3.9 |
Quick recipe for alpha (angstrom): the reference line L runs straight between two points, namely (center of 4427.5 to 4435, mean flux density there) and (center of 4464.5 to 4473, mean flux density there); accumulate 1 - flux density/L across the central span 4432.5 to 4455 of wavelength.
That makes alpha 1.7 angstrom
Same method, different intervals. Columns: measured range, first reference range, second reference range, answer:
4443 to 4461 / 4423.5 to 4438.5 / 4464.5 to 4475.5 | 1.62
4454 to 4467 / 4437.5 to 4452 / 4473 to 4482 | 0.64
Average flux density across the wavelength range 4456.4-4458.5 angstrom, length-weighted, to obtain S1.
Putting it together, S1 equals 22.1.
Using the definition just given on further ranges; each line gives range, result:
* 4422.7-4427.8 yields 22.6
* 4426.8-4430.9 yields 25.8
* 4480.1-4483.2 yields 24.4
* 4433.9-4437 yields 23.2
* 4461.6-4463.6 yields 29.1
